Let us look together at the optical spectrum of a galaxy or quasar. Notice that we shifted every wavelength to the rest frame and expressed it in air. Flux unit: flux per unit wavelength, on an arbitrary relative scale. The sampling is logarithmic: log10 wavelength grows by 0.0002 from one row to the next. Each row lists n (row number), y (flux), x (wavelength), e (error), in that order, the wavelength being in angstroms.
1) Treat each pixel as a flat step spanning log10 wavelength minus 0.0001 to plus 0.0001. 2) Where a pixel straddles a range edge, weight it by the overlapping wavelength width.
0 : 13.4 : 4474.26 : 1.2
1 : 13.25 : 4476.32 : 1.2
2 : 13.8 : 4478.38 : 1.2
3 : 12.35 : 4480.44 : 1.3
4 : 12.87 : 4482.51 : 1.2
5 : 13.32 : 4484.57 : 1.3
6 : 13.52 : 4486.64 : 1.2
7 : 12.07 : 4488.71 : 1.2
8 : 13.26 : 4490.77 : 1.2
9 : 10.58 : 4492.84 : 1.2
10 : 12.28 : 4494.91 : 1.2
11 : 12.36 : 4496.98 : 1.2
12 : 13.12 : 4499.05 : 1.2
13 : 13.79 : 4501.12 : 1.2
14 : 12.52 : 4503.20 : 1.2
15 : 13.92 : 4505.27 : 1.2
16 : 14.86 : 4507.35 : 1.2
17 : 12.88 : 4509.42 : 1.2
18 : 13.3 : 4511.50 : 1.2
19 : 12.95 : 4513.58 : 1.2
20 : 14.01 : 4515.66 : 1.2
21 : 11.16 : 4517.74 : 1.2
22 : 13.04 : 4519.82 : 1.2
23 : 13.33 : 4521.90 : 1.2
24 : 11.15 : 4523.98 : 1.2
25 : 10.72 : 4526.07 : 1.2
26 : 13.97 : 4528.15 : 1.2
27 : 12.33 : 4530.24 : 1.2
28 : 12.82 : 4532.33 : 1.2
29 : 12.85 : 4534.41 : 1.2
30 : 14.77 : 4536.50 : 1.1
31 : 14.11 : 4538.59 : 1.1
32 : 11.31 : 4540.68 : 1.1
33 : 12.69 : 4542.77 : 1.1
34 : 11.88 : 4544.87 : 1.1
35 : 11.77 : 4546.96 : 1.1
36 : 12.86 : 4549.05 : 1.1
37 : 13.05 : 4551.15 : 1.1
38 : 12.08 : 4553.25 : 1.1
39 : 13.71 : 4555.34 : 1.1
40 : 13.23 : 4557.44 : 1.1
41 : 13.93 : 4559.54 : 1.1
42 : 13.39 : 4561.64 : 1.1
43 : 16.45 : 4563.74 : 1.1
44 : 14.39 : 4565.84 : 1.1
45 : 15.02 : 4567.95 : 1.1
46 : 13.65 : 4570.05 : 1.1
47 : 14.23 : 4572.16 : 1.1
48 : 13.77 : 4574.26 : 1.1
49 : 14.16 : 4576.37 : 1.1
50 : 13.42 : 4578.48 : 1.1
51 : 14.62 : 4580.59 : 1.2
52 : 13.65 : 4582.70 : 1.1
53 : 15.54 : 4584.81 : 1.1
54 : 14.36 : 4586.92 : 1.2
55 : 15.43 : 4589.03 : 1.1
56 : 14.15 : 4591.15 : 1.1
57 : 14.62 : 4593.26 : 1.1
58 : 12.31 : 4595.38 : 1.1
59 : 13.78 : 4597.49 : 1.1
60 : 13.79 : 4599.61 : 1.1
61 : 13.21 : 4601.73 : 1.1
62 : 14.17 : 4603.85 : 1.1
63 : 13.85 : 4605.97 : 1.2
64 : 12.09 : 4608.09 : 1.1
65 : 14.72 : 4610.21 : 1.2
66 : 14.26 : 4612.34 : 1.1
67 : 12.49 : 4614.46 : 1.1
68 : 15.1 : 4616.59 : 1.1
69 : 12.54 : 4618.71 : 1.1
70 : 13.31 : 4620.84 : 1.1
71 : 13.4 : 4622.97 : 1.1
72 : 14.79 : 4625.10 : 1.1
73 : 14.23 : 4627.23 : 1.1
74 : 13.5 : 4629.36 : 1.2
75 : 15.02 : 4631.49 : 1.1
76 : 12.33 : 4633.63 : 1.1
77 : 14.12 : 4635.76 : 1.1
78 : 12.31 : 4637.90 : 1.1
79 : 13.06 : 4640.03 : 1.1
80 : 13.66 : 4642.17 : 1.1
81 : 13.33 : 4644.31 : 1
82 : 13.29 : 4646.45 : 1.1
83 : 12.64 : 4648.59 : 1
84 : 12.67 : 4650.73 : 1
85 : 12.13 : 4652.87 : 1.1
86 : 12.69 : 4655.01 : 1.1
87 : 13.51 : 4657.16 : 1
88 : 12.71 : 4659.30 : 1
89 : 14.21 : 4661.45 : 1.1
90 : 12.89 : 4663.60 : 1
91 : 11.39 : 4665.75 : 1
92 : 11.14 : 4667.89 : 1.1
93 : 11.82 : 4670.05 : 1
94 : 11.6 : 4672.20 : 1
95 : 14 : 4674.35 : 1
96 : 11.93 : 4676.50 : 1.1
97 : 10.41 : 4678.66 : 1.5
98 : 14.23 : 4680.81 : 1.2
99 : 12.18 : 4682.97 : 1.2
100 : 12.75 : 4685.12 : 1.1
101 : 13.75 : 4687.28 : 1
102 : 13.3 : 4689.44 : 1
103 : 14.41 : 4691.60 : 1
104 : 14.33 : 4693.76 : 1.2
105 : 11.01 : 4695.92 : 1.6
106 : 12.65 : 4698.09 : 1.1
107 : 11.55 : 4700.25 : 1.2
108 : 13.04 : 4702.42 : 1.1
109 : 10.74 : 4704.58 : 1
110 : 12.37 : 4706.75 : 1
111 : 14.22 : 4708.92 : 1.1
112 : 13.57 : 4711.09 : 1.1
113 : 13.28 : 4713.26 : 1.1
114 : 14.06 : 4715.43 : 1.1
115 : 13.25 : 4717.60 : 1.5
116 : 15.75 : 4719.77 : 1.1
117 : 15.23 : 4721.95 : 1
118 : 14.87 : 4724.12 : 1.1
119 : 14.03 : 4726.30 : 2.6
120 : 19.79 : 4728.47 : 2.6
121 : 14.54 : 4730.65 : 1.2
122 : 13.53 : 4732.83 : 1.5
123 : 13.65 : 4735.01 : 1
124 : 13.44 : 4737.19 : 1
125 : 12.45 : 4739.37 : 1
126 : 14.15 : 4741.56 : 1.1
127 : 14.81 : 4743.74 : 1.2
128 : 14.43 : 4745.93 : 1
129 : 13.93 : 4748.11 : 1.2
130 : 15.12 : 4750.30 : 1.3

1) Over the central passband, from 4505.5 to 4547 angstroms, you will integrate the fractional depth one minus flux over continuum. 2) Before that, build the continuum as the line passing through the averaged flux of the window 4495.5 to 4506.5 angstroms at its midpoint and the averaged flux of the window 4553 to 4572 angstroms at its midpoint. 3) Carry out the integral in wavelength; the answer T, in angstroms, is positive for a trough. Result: 2.1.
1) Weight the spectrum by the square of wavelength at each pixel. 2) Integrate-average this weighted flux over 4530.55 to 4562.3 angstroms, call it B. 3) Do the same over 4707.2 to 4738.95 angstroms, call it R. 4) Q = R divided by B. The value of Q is 1.2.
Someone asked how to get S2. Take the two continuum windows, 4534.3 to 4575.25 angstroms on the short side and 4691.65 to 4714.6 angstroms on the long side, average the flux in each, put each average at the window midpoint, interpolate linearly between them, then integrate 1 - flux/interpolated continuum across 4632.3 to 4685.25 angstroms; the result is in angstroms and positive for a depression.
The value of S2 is 1.18 angstroms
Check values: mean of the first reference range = 13.5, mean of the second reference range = 12.8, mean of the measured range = 12.7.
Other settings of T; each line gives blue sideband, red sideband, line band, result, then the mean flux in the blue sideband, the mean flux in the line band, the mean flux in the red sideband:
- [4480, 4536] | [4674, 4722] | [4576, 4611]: -2.9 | 12.8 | 14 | 13.1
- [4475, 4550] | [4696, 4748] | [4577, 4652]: -2.2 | 12.8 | 13.7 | 13.8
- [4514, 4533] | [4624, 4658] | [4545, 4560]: -0.2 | 12.5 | 12.8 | 13.3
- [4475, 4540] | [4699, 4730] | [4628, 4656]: 1.0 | 12.9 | 13.1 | 14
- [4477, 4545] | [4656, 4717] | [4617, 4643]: -1.6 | 12.9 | 13.6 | 12.8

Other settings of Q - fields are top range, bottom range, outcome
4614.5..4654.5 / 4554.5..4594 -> 0.96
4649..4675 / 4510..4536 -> 1.05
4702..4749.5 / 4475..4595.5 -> 1.15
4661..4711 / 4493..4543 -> 1.05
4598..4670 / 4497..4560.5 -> 1.07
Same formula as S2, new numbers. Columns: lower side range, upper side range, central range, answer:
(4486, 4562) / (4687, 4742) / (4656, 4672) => 1.21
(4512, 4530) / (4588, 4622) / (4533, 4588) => -2.23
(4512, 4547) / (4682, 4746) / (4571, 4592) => -2.22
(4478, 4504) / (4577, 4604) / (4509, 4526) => 0.62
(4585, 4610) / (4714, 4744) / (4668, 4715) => 5.35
